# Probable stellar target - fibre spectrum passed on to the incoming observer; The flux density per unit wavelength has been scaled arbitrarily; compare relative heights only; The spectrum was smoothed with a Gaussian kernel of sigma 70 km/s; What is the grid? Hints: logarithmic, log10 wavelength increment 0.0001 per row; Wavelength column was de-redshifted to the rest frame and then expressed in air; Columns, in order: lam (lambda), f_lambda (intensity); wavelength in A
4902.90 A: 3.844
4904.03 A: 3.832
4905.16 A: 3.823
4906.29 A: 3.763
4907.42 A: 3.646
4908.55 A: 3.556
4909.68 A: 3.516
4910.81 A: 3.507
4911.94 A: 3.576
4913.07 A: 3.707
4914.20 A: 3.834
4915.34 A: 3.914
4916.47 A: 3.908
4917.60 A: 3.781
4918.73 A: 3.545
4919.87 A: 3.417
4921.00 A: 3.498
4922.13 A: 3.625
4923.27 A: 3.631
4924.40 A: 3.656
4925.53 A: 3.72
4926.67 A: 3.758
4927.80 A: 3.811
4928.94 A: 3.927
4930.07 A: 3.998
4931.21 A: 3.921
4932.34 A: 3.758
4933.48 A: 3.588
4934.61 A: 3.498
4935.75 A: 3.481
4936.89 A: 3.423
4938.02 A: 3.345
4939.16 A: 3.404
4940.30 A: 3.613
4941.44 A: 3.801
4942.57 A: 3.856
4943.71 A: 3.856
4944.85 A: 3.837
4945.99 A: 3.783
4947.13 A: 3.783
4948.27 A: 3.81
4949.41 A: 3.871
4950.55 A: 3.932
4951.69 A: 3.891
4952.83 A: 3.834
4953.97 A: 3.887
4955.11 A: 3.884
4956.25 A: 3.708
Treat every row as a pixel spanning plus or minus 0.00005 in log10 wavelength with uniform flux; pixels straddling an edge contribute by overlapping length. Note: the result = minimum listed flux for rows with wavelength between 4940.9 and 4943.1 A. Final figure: 3.801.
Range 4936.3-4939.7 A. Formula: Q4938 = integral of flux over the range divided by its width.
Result 3.39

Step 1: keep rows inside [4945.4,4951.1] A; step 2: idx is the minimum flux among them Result 3.783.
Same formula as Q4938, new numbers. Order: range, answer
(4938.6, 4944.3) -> 3.71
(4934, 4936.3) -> 3.5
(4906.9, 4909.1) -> 3.6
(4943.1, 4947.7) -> 3.81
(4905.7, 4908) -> 3.7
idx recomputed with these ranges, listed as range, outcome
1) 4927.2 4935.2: 3.498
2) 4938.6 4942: 3.404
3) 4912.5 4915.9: 3.707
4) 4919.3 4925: 3.417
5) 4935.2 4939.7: 3.345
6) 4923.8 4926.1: 3.656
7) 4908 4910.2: 3.516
